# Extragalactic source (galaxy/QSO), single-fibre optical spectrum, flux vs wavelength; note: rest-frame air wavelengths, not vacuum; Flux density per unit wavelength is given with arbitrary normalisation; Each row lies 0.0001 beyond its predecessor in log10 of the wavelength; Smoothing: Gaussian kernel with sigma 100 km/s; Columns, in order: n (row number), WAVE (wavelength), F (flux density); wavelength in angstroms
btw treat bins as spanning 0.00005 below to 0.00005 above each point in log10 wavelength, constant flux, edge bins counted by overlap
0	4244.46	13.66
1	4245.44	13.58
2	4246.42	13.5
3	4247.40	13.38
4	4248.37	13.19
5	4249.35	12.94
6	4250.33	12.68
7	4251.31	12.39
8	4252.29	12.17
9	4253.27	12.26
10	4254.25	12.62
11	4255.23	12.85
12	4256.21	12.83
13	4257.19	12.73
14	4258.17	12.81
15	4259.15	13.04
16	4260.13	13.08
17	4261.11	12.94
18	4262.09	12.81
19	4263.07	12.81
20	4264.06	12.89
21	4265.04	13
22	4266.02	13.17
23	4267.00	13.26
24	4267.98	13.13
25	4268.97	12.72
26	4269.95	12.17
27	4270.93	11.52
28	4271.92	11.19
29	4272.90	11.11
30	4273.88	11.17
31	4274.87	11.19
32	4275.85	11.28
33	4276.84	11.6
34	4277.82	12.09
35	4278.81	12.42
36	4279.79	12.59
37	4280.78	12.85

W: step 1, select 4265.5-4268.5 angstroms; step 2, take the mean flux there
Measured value 13.2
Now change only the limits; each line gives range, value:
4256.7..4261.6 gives 12.9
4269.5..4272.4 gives 11.6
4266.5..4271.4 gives 12.6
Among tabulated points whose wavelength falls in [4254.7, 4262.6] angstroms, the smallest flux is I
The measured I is 12.73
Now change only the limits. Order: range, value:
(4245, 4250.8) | 12.68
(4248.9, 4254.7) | 12.17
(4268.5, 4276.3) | 11.11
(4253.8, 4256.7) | 12.62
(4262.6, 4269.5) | 12.72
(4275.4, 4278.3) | 11.28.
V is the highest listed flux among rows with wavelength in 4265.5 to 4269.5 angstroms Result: 13.26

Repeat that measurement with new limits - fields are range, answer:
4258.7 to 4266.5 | 13.17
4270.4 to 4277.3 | 11.6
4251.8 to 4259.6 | 13.04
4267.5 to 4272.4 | 13.13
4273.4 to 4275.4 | 11.19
